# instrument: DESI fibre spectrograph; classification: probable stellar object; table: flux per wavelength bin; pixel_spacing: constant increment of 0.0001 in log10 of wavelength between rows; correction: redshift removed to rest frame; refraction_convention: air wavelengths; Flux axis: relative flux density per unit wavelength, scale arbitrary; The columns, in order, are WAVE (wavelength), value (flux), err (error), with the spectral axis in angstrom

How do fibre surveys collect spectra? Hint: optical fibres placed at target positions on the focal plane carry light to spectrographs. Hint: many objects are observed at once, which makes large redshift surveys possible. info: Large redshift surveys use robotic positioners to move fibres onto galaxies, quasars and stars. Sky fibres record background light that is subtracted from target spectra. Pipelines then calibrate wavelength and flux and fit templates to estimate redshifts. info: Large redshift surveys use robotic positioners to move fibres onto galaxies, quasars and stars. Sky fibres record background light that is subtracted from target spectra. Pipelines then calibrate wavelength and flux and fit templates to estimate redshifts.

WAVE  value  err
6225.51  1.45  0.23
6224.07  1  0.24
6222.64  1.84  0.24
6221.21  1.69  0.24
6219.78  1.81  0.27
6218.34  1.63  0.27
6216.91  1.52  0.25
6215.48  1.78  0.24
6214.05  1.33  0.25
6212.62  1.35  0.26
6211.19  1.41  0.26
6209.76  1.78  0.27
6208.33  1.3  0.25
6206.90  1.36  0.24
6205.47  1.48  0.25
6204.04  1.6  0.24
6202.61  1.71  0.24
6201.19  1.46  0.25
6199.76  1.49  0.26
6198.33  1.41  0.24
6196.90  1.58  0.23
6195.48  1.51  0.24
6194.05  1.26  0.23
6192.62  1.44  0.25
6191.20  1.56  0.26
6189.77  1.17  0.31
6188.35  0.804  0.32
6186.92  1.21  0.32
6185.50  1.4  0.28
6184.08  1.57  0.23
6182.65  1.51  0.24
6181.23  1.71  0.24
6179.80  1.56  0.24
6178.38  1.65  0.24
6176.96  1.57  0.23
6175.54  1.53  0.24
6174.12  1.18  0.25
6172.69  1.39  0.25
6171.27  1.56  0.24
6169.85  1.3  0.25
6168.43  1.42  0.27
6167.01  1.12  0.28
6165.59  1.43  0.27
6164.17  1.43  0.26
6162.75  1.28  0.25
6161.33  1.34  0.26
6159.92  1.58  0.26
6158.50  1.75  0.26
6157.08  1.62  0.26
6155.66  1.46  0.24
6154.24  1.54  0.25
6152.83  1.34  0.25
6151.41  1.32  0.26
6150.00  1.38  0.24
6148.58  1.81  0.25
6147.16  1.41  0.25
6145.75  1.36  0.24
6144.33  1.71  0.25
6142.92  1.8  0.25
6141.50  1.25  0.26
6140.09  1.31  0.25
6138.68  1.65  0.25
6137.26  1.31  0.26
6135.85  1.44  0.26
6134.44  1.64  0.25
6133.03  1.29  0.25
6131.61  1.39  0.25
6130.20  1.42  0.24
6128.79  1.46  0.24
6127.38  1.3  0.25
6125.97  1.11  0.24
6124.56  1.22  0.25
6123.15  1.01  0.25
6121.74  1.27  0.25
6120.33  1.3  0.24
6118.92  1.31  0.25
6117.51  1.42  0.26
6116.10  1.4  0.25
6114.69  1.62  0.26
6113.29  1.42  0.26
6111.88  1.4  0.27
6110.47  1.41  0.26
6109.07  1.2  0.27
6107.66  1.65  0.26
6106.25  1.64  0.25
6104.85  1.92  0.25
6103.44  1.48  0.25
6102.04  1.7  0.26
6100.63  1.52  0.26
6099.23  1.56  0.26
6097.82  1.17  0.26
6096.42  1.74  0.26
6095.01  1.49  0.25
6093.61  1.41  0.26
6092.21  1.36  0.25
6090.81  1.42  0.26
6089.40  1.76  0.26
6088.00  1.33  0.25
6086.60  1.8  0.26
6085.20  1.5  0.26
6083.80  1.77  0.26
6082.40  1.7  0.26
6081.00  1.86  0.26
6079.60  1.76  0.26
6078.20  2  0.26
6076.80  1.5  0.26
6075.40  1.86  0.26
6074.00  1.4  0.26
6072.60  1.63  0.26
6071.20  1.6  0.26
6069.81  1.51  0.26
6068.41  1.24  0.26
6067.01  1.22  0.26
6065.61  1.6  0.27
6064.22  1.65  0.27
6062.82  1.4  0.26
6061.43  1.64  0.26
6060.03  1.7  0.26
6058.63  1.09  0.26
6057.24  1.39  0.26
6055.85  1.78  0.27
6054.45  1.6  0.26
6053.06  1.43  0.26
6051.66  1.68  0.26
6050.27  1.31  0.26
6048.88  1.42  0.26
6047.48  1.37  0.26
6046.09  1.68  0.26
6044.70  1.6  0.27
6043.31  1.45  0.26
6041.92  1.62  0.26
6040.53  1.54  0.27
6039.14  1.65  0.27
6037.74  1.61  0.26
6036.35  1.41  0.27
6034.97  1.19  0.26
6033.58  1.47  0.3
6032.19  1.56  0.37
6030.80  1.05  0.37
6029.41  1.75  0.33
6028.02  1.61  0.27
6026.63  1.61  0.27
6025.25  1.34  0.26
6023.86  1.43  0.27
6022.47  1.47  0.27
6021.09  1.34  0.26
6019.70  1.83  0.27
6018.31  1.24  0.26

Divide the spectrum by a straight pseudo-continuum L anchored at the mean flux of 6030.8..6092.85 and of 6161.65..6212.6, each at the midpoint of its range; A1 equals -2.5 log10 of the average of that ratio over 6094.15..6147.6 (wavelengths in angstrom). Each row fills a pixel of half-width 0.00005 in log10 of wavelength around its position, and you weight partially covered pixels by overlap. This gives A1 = 0.037 mag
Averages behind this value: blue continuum 1.54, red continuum 1.43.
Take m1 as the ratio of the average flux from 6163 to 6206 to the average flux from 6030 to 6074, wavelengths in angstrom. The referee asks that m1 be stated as 0.96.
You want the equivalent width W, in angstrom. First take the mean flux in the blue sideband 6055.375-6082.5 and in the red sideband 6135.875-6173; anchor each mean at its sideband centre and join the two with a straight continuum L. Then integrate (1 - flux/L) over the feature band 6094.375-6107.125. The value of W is -0.4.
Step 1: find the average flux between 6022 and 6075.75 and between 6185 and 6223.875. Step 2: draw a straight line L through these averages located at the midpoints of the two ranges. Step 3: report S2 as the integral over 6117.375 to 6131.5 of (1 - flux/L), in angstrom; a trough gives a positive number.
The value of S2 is 1.9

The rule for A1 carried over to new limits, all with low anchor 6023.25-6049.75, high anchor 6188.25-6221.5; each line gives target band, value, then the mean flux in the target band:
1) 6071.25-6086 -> -0.139 mag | 1.69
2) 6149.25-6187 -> 0.024 mag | 1.45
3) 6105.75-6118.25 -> 0.023 mag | 1.46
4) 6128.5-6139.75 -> 0.032 mag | 1.45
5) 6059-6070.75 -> 0.004 mag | 1.49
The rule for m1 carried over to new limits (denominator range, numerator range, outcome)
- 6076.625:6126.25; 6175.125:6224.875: 0.99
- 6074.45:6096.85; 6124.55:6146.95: 0.87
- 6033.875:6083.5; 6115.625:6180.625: 0.92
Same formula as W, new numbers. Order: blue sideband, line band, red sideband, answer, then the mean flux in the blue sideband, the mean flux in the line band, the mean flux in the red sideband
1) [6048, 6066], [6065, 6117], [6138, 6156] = -1.8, 1.51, 1.55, 1.49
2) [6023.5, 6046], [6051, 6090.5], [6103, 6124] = -3.2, 1.5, 1.58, 1.43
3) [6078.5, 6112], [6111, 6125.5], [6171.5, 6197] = 1.9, 1.57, 1.33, 1.42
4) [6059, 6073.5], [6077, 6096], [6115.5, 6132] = -2.5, 1.51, 1.63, 1.3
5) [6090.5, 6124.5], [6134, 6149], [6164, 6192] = -0.9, 1.45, 1.51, 1.4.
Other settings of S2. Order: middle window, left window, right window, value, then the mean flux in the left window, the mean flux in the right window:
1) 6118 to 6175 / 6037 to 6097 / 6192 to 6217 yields 4.18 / 1.56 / 1.49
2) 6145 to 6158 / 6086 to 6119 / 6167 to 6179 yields -0.21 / 1.51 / 1.43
